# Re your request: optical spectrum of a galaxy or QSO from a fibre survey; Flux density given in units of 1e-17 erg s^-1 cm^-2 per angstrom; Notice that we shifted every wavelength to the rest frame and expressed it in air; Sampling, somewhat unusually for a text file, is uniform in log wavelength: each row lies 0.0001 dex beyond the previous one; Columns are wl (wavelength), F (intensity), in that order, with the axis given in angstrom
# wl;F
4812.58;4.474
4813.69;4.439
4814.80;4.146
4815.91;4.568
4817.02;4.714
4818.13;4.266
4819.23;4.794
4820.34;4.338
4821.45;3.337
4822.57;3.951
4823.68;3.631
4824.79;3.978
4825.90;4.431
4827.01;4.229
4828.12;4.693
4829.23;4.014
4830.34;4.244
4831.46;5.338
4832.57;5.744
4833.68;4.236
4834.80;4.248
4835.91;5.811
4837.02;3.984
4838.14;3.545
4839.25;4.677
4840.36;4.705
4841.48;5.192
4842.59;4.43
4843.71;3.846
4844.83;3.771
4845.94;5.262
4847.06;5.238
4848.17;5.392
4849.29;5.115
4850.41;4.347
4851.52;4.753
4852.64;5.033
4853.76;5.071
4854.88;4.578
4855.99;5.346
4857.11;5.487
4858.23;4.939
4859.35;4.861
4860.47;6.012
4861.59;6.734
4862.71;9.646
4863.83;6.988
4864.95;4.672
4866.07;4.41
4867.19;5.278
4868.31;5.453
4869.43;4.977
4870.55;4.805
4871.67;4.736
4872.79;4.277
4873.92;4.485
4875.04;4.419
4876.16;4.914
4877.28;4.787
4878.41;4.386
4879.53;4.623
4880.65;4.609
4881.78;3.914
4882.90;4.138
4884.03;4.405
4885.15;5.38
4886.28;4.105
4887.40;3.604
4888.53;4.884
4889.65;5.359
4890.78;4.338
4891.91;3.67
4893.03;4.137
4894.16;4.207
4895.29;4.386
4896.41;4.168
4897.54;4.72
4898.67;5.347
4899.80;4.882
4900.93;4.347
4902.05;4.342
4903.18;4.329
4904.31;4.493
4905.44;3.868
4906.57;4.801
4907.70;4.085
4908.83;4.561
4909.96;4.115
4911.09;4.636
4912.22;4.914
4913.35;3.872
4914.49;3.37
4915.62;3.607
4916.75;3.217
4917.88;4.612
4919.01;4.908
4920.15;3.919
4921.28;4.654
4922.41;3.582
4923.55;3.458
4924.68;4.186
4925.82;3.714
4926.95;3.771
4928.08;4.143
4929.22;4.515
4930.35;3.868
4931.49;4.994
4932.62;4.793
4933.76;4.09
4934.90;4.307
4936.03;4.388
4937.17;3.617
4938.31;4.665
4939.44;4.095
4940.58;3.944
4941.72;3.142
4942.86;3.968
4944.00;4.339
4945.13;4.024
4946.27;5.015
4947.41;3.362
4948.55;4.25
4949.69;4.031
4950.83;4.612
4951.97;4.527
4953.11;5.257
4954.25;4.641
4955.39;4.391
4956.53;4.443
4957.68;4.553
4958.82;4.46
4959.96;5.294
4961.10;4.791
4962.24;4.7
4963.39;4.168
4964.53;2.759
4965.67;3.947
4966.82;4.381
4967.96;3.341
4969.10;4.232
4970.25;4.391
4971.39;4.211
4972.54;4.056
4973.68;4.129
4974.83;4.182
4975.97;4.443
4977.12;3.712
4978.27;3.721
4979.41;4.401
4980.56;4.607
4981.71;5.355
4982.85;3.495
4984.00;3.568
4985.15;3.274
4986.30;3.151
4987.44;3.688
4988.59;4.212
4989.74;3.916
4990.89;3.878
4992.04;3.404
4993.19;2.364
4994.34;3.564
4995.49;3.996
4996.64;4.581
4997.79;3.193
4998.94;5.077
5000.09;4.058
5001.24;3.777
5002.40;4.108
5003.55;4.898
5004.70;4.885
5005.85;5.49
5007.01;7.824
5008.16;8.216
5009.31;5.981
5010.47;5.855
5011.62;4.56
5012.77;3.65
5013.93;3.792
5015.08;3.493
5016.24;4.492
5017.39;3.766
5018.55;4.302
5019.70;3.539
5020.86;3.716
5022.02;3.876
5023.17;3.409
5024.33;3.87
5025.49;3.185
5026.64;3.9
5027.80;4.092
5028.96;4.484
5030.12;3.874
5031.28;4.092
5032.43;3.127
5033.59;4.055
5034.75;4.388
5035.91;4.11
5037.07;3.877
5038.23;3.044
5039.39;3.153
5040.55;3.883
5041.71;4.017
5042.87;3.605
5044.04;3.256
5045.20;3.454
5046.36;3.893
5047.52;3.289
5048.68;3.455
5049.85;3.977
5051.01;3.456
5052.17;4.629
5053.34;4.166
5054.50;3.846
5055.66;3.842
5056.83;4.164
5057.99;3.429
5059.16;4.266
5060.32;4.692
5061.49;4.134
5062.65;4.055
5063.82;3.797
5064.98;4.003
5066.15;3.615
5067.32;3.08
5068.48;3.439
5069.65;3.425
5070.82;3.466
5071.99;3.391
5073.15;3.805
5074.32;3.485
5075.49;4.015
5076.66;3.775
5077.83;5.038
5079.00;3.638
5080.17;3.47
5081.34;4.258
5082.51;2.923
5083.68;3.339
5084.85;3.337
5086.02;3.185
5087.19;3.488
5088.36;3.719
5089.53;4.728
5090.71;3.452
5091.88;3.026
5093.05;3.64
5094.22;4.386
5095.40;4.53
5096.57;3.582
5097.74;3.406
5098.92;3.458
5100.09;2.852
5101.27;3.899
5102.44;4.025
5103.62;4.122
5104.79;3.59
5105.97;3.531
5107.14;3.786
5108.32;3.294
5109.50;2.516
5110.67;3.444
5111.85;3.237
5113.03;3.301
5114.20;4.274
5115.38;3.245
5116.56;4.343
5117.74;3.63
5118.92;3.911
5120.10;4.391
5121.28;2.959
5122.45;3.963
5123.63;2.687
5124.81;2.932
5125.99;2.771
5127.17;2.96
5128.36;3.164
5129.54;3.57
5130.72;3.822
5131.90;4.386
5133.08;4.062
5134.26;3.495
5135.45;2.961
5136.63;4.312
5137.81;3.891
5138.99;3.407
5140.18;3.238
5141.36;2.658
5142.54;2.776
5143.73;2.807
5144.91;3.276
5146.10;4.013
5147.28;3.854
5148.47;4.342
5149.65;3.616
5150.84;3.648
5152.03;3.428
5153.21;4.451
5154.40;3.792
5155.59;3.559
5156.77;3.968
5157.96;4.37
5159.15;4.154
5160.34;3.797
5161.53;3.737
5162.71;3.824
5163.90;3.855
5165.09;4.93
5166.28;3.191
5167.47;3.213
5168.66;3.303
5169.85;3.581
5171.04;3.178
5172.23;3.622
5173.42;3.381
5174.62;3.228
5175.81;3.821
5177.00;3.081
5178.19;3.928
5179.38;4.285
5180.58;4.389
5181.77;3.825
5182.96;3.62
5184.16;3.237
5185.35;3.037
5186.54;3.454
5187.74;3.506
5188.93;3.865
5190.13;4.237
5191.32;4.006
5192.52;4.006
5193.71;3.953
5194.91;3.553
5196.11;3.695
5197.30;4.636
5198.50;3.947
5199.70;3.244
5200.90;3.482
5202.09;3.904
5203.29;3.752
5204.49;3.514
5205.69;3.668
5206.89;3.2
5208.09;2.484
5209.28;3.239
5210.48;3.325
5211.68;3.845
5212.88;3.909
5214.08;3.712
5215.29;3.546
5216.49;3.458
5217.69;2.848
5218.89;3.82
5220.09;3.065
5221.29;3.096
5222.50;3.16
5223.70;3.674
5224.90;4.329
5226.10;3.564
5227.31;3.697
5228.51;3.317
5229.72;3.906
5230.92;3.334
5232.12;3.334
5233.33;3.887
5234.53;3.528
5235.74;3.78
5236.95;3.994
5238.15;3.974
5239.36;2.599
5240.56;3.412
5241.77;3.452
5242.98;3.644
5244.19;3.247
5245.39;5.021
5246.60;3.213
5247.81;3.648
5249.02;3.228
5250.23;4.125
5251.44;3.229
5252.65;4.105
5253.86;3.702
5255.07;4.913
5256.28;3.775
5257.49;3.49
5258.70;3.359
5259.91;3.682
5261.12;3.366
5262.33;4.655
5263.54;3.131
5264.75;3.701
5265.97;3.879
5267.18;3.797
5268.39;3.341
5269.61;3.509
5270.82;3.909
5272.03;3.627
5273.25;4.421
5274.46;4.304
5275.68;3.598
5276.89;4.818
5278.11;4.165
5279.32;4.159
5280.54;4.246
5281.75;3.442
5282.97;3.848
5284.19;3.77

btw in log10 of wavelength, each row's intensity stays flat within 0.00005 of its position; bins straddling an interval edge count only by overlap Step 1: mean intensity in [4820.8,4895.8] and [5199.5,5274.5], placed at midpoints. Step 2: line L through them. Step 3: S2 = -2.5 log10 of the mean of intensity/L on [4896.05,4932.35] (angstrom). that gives 0.081 mag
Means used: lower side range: 4.75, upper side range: 3.62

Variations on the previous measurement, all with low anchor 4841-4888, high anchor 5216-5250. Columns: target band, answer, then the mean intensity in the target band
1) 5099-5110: 0.15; 3.52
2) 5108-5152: 0.13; 3.49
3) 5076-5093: 0.13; 3.67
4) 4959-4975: 0.09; 4.19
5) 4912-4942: 0.16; 4.09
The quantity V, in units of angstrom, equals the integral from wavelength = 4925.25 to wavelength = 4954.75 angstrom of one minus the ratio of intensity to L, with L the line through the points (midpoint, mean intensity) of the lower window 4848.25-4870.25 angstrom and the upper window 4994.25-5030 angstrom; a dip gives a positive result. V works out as 4.1 angstrom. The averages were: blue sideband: 5.45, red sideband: 4.44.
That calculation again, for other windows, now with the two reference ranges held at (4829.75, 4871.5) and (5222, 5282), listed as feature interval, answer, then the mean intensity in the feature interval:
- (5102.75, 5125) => 3.48 angstrom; 3.55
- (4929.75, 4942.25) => 1.62 angstrom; 4.18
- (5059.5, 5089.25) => 4.27 angstrom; 3.72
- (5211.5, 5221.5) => 1.02 angstrom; 3.48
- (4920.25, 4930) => 1.69 angstrom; 4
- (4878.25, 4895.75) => 2.04 angstrom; 4.38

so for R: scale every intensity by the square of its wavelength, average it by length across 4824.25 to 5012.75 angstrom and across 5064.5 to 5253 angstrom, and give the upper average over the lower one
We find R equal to 0.89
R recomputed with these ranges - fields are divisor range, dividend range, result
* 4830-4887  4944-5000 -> 0.88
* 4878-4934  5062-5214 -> 0.93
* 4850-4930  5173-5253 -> 0.89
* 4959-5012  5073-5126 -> 0.87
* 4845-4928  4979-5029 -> 0.96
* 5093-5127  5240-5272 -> 1.10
